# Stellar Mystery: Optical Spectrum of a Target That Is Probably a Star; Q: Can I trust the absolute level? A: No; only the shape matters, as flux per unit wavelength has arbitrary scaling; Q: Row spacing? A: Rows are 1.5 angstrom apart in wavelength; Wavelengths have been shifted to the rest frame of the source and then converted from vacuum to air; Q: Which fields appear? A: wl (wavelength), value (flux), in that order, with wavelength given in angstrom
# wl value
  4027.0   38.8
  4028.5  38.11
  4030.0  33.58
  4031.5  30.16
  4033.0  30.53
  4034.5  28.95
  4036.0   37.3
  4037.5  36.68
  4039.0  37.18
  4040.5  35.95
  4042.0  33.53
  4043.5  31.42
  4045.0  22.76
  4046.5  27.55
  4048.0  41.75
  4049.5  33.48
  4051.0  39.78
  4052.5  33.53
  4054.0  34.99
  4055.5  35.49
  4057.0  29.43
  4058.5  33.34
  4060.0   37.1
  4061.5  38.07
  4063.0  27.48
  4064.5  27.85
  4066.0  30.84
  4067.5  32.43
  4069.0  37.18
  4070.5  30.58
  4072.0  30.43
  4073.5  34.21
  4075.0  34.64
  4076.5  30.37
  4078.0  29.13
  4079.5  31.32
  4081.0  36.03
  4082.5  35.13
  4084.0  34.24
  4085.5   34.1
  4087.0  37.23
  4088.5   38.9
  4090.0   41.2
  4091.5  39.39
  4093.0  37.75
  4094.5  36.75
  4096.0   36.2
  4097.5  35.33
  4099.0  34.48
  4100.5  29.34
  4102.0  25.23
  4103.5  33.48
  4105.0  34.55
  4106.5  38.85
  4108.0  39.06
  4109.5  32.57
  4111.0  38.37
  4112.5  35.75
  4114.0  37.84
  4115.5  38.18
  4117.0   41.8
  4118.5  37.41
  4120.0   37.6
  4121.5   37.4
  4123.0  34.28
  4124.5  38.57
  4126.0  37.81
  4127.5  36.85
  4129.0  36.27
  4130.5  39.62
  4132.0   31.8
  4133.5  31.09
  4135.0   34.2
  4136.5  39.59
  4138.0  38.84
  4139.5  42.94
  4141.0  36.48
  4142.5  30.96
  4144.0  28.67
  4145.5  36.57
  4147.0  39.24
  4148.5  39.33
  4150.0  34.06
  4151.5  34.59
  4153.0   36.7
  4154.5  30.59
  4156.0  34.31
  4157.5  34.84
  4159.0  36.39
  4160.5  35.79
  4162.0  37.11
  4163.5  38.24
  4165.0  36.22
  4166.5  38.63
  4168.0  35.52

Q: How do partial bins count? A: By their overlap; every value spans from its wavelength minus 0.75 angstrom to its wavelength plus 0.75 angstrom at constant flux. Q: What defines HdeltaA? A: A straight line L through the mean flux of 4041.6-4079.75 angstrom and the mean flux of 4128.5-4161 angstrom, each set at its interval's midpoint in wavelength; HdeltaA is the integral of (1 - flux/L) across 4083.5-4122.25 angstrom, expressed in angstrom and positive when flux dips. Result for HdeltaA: -2.5 angstrom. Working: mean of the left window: 32.7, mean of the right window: 35.6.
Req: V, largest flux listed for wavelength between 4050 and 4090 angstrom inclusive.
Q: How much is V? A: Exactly 41.2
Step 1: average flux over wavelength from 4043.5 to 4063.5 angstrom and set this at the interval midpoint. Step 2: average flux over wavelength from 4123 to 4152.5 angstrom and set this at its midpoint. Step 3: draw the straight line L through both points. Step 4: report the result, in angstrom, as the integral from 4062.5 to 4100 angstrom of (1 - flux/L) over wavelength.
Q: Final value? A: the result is 0.23 angstrom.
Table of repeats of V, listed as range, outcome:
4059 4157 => 42.94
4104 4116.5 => 39.06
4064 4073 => 37.18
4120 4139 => 39.62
